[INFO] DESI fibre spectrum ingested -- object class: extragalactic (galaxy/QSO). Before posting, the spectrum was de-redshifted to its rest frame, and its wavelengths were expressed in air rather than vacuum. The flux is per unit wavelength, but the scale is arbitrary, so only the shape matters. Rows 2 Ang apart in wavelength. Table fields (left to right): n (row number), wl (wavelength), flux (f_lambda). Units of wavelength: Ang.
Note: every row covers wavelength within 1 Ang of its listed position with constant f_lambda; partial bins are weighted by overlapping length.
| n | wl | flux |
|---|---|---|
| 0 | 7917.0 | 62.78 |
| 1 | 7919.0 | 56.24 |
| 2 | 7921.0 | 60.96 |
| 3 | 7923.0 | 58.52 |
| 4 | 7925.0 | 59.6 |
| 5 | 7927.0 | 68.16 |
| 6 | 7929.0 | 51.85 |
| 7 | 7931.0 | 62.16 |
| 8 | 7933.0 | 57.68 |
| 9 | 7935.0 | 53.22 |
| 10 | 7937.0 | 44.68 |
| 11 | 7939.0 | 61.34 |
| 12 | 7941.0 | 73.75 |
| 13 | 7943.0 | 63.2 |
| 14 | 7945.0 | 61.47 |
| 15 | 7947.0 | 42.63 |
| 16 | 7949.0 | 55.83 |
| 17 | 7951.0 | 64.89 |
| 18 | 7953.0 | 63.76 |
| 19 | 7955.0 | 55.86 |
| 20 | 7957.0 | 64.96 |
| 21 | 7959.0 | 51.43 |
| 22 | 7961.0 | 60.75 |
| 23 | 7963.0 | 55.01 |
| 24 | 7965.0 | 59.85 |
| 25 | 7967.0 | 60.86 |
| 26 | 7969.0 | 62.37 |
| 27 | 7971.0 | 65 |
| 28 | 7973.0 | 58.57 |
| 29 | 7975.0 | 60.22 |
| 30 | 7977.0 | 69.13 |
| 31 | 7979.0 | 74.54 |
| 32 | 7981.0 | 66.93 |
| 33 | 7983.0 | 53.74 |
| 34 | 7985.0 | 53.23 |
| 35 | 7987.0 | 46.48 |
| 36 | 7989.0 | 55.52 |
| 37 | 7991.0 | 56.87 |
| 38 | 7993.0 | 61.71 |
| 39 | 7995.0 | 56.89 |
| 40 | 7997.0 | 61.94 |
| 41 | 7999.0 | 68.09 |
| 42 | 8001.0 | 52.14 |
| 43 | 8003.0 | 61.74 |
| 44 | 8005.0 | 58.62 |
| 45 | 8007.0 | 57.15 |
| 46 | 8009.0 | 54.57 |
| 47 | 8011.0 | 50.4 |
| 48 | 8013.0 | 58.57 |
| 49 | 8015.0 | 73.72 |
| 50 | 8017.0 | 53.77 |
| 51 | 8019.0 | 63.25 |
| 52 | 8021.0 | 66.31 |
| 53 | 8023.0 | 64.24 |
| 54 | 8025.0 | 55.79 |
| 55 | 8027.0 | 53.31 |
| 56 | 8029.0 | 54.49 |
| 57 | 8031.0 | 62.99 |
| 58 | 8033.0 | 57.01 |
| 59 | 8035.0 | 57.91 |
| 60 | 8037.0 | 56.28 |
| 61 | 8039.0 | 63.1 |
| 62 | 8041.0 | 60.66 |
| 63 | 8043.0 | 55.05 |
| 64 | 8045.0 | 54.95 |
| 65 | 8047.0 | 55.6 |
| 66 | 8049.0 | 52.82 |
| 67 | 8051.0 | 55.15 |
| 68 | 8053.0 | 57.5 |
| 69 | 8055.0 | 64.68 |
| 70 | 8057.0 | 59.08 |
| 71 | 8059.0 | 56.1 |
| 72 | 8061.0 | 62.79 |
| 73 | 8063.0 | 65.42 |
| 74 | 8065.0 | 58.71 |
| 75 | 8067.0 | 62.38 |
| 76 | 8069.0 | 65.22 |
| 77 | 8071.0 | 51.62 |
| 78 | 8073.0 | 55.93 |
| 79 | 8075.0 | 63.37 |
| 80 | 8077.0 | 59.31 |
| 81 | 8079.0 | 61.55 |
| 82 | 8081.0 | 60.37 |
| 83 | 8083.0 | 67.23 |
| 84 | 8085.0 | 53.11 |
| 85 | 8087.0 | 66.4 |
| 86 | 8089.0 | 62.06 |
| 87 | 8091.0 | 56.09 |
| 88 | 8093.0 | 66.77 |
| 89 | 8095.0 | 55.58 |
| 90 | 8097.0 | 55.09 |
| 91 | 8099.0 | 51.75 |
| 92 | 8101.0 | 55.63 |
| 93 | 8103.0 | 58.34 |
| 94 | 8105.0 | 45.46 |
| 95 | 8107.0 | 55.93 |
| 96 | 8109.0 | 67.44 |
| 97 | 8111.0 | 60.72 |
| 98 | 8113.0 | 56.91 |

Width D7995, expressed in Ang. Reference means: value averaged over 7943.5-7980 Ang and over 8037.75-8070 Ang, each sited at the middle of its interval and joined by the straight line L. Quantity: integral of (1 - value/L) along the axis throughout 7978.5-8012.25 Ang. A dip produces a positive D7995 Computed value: 1.1 Ang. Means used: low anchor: 60.4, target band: 58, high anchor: 59.3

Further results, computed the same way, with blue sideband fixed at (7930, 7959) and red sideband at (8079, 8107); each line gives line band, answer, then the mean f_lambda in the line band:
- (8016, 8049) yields 0.04 Ang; 58.2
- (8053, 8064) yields -0.58 Ang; 61.2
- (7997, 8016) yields -0.37 Ang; 59.6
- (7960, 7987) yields -1.12 Ang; 61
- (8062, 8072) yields -0.43 Ang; 60.7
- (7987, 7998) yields 0.19 Ang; 57.5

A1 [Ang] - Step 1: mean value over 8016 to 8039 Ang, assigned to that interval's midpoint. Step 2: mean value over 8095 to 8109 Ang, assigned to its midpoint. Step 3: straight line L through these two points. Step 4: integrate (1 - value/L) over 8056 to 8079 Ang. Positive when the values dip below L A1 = -1.4 Ang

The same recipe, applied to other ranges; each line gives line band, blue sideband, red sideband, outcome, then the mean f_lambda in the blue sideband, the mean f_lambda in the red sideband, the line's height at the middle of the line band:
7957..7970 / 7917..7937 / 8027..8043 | -0.1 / 58.2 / 58.3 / 58.3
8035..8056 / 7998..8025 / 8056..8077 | 0.9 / 60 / 60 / 60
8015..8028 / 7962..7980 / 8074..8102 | 0.2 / 62.8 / 59.6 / 61.4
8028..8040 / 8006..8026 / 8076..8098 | 0.3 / 59.8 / 60.3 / 59.9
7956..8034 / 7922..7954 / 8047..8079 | -0.6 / 58.9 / 59.3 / 59.1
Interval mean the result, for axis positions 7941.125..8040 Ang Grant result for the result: 59.5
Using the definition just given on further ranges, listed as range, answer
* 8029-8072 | 58.7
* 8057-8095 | 60.6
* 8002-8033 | 59.2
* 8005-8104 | 59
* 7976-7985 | 64.7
